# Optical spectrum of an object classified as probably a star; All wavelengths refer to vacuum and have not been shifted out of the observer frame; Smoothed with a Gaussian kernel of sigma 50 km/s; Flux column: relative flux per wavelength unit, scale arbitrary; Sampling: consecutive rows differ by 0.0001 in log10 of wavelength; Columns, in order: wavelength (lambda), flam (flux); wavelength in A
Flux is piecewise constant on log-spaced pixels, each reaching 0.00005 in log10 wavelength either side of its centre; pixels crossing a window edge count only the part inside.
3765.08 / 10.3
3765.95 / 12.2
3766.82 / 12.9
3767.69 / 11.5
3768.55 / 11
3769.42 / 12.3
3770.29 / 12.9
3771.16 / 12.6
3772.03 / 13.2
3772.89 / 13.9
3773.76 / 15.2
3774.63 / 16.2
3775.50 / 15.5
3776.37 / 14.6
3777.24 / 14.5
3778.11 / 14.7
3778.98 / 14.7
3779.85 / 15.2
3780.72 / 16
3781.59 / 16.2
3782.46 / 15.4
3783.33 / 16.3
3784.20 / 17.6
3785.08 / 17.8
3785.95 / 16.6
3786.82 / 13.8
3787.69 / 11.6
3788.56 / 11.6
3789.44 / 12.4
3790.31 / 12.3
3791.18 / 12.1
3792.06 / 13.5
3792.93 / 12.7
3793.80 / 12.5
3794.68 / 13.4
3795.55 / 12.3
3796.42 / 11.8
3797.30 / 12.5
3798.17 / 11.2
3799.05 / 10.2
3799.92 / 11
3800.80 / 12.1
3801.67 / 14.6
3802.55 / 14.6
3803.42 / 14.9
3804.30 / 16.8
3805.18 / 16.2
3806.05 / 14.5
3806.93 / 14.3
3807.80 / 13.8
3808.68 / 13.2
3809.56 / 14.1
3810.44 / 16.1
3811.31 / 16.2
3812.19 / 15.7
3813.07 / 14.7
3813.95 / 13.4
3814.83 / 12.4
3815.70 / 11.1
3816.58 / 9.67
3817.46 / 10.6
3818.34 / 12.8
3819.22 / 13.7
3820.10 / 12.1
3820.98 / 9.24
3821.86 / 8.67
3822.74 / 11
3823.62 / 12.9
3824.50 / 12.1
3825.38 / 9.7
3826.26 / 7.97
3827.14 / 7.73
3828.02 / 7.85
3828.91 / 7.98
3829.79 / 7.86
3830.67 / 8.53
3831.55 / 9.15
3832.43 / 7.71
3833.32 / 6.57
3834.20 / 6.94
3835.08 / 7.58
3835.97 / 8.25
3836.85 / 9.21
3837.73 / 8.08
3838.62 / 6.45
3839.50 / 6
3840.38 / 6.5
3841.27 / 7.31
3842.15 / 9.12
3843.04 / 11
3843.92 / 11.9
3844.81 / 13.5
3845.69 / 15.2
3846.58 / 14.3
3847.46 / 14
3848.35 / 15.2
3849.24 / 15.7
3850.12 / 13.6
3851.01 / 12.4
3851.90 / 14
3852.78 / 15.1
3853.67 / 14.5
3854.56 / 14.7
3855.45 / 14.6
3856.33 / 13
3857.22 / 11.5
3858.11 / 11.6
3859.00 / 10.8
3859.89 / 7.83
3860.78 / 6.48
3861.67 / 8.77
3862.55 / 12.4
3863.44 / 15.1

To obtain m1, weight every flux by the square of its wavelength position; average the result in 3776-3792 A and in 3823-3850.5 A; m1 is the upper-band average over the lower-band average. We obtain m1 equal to 0.7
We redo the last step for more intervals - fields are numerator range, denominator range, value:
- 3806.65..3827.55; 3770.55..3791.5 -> 0.85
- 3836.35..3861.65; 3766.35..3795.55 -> 0.85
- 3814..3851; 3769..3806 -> 0.75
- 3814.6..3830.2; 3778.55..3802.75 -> 0.77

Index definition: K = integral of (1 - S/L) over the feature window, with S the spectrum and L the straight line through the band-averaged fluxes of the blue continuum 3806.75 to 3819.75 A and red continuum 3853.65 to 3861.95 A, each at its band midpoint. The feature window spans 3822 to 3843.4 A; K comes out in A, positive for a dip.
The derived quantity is 6.90 A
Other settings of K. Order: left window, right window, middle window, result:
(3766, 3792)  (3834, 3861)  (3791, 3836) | 3.6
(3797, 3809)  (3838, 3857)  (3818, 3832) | 3.3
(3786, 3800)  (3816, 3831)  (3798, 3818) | -4.2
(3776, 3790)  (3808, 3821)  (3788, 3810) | 1.3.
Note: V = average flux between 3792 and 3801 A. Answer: 12.1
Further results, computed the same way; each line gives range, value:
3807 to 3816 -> 14.1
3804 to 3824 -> 13.2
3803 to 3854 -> 11.5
